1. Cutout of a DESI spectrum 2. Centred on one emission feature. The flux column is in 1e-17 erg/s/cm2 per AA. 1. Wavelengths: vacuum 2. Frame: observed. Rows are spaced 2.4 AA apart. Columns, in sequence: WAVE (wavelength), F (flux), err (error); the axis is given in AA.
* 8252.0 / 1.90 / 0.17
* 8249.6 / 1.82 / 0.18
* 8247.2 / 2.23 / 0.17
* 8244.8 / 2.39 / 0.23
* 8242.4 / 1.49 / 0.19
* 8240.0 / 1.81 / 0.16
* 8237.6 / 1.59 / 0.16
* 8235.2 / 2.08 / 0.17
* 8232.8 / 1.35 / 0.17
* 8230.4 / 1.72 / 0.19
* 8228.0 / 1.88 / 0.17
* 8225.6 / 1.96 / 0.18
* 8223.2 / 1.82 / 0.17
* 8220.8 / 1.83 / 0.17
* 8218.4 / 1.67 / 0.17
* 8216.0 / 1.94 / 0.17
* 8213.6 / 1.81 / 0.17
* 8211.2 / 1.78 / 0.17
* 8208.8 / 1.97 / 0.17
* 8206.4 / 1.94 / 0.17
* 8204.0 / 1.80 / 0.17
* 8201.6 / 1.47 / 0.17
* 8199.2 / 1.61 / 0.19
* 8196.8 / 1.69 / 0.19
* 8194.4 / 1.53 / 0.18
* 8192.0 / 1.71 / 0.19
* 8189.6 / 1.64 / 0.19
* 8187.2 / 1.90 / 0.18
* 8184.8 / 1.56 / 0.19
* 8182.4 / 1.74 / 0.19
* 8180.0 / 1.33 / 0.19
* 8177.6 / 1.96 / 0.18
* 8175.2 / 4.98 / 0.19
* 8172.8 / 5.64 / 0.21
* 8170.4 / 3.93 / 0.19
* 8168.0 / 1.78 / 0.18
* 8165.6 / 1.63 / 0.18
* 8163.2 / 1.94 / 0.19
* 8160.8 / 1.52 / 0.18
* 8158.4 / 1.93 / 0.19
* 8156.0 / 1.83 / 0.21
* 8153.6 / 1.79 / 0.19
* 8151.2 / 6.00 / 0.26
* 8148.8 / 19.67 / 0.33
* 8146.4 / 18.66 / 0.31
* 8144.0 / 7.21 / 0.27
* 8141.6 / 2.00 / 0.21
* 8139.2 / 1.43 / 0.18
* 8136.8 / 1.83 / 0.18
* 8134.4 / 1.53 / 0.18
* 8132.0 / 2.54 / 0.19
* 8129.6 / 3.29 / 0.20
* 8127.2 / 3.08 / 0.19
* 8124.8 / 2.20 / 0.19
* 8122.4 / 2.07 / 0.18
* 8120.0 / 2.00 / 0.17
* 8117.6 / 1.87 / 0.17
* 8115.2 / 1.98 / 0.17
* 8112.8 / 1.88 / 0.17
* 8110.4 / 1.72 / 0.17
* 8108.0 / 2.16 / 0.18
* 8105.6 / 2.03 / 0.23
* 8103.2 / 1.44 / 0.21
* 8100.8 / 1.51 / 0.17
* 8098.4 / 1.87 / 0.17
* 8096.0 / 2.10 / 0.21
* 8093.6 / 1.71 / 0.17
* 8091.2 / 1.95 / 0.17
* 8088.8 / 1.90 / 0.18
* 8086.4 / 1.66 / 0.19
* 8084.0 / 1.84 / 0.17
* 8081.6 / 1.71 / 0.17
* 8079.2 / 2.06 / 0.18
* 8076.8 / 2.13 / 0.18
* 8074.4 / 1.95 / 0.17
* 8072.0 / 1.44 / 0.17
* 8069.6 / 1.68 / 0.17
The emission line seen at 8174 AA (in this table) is [N II] 6583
